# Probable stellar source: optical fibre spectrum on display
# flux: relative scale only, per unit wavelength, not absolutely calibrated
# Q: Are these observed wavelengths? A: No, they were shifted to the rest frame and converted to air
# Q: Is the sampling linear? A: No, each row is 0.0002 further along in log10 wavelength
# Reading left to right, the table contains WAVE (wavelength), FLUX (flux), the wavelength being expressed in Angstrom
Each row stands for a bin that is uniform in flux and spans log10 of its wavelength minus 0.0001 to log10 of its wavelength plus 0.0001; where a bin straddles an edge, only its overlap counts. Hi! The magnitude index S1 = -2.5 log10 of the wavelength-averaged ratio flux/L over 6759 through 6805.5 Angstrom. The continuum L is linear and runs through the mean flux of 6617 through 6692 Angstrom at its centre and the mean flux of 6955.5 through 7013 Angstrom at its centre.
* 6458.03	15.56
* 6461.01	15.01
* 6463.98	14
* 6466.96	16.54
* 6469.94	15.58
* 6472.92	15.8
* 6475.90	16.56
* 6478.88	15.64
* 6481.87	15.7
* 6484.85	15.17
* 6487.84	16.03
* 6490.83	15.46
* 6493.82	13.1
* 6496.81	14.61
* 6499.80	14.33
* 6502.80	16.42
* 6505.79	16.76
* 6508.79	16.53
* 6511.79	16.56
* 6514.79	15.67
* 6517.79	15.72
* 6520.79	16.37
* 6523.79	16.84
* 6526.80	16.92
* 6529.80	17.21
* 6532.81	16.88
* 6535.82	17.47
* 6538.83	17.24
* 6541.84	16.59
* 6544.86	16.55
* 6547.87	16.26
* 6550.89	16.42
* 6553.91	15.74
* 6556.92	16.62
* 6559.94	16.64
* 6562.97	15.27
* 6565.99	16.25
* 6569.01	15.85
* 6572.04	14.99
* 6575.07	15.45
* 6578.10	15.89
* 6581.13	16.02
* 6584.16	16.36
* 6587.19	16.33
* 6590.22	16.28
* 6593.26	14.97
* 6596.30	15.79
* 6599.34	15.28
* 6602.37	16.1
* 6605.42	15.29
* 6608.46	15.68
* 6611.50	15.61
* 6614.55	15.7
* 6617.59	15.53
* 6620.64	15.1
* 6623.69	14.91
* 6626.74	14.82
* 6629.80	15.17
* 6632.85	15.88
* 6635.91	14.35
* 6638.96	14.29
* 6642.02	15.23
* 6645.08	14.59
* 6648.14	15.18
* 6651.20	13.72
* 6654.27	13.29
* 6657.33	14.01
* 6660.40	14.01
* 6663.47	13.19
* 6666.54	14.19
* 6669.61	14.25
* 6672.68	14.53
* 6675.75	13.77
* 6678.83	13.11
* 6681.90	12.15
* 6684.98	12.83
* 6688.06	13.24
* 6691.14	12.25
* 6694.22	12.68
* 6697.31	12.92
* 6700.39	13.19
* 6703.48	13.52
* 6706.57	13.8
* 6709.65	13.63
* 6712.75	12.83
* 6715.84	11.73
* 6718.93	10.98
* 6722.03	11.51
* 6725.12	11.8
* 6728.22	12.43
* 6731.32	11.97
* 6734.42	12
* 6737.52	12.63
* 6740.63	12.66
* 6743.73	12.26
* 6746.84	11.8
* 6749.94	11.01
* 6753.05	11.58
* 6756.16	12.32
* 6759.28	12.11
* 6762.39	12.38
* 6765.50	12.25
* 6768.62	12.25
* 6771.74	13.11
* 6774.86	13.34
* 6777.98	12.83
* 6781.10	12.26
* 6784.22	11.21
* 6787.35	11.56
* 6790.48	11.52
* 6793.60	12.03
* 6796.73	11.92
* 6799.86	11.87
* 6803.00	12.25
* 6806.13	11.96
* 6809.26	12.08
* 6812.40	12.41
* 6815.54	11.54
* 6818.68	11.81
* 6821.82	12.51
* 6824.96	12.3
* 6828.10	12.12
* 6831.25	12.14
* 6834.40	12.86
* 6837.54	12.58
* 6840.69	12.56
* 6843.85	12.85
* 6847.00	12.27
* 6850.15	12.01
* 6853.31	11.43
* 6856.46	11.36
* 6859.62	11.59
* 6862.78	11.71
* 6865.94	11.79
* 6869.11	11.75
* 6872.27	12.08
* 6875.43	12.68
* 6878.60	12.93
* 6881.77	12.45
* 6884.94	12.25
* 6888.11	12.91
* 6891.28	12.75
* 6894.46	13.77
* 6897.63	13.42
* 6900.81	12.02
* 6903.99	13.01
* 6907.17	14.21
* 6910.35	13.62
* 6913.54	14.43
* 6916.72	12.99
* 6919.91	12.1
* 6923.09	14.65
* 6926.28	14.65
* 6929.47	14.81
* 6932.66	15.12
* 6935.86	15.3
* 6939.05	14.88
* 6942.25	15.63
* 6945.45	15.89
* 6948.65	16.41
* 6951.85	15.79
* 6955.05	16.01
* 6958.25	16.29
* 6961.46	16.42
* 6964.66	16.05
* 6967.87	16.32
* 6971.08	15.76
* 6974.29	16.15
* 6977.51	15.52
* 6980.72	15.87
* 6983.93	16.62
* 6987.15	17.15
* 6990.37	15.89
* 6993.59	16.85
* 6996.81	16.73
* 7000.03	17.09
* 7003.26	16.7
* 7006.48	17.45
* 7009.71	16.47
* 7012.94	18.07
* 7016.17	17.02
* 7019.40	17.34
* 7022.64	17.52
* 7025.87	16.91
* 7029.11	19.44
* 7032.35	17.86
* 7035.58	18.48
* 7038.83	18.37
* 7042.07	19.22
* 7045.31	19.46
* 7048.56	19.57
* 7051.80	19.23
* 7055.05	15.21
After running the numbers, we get 0.23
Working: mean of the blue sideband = 14.1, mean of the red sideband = 16.5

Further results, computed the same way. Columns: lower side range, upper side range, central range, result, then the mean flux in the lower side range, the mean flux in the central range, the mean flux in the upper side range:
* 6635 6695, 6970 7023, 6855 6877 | 0.294 mag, 13.8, 11.9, 16.7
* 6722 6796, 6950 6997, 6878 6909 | 0.135 mag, 12.1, 13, 16.2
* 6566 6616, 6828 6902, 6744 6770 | 0.145 mag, 15.7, 12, 12.4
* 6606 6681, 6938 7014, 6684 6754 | 0.204 mag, 14.6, 12.4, 16.3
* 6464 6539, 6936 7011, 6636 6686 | 0.156 mag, 16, 13.9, 16.2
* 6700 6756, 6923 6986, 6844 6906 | 0.176 mag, 12.3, 12.4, 15.7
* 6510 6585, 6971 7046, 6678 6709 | 0.267 mag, 16.3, 13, 17.3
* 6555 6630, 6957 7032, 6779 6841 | 0.325 mag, 15.7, 12.1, 16.8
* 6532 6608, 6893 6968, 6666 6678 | 0.115 mag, 16.1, 14.1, 14.7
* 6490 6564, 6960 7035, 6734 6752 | 0.341 mag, 16.2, 12.1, 16.9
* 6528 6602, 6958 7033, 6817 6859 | 0.333 mag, 16.2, 12.2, 16.8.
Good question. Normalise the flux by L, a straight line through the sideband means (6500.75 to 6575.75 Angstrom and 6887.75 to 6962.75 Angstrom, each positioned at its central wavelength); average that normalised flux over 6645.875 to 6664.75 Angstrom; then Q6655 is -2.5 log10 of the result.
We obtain 0.14 mag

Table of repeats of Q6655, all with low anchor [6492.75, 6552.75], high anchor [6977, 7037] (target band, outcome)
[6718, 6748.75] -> 0.35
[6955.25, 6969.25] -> 0.05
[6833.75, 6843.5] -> 0.31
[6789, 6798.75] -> 0.38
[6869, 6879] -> 0.34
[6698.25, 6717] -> 0.25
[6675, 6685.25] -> 0.27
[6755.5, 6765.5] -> 0.33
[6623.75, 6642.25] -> 0.10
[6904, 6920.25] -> 0.25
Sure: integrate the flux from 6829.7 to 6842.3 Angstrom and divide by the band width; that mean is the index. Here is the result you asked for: 12.5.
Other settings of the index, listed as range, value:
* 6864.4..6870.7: 11.8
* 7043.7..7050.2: 19.5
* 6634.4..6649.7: 14.7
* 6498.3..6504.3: 15.4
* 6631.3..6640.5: 14.8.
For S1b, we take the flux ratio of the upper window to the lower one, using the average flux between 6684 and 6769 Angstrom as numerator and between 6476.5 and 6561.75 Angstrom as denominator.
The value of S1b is 0.8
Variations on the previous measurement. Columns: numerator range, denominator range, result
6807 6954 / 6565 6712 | 0.90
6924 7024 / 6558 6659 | 1.06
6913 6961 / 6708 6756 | 1.25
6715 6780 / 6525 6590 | 0.74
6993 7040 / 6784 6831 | 1.46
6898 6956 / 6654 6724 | 1.11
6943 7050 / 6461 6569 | 1.06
